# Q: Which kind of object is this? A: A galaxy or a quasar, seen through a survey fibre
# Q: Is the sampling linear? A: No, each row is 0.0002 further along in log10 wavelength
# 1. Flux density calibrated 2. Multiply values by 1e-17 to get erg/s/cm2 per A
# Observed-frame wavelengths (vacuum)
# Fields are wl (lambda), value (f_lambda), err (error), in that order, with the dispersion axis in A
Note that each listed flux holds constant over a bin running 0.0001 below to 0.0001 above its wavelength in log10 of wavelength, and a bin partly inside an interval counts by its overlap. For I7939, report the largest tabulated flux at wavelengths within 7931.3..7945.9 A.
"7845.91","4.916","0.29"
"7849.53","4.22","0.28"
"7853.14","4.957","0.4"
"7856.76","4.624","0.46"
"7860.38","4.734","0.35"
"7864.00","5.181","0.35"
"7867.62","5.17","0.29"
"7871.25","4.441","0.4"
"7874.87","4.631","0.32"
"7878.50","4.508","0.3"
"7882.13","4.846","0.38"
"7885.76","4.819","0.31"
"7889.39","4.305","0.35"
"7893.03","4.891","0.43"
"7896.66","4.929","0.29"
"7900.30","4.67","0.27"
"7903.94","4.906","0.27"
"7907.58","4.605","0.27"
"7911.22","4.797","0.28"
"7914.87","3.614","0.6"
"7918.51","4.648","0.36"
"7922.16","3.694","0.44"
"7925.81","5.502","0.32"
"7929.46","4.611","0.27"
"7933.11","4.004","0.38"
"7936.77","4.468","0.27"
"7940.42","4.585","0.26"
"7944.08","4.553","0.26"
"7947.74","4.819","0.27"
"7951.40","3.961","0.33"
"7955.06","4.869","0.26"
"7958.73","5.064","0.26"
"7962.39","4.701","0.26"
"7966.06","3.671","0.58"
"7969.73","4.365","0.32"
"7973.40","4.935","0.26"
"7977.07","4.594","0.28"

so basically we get 4.585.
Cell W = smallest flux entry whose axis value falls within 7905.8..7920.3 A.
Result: 3.614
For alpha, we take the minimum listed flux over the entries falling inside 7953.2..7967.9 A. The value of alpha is 3.671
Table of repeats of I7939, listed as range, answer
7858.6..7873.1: 5.181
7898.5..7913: 4.906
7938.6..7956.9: 4.869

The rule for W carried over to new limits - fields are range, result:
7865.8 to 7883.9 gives 4.441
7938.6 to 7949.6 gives 4.553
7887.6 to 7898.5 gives 4.305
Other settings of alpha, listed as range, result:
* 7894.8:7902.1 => 4.67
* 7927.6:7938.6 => 4.004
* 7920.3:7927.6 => 3.694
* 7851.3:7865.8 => 4.624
